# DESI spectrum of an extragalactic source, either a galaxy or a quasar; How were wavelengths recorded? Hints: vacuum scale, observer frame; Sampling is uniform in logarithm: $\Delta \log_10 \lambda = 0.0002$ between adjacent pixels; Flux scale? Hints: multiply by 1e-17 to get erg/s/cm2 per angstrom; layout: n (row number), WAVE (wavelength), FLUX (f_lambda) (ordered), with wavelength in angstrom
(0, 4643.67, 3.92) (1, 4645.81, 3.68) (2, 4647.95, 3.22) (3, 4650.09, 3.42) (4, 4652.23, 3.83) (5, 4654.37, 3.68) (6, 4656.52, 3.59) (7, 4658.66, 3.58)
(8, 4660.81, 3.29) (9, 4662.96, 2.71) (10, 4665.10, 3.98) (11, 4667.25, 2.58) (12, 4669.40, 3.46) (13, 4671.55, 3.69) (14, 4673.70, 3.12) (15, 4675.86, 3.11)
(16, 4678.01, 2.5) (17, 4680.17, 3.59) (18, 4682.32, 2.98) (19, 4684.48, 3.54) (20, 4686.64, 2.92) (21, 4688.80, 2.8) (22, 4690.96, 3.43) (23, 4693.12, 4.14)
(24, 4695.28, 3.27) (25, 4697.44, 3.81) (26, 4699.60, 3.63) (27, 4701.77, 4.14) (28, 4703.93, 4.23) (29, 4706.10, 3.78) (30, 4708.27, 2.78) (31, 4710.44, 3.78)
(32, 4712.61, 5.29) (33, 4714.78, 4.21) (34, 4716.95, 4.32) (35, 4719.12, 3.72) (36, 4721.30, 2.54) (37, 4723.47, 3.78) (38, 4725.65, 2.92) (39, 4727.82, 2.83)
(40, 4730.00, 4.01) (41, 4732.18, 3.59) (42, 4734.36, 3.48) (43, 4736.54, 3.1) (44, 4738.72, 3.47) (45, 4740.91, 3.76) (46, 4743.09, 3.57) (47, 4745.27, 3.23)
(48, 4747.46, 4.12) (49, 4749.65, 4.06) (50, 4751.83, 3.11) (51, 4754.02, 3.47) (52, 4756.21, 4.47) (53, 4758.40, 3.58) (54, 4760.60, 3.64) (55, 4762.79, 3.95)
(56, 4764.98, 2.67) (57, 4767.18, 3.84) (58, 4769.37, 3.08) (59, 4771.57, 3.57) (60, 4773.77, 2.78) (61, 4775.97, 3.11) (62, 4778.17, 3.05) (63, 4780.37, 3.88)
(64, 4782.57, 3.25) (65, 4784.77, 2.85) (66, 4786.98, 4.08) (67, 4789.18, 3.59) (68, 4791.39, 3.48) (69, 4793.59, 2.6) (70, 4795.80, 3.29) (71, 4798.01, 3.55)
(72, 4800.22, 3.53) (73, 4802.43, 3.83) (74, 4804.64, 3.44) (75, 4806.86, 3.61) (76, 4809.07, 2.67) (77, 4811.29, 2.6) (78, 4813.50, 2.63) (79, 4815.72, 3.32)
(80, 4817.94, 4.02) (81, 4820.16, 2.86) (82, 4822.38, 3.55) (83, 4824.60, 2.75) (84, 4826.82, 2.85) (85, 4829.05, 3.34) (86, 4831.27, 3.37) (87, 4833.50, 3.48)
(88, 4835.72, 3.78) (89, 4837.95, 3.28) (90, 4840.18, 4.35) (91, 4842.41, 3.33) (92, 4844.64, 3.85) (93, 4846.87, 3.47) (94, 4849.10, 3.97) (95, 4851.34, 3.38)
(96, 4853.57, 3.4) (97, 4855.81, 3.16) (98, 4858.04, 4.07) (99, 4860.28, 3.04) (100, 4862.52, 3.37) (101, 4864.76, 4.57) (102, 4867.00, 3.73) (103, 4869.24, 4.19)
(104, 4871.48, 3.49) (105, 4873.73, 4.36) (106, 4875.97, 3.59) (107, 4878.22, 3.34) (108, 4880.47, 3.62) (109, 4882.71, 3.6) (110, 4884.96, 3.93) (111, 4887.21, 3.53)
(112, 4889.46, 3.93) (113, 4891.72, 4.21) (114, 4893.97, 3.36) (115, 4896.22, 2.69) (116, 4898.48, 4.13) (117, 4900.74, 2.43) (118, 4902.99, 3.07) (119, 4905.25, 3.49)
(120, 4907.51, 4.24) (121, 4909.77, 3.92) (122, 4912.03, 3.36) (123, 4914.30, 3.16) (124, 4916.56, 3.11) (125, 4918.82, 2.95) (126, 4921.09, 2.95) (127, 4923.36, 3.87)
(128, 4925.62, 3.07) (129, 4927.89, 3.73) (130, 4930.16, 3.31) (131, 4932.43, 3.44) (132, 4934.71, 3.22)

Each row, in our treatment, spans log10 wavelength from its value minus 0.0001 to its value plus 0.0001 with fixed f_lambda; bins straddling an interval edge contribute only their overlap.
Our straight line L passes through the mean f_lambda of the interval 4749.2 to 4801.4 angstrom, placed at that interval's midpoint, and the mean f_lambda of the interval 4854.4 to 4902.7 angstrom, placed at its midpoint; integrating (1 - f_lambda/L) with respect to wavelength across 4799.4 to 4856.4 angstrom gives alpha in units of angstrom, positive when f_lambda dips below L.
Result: 2.4 angstrom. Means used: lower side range 3.43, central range 3.38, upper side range 3.62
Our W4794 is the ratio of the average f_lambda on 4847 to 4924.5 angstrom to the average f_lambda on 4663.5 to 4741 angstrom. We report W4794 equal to 1.0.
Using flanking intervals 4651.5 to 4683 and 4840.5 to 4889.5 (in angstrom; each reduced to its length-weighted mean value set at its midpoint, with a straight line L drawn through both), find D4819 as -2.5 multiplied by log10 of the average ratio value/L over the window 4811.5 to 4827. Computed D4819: 0.15 mag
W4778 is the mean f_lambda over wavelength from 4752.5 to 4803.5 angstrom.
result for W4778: 3.44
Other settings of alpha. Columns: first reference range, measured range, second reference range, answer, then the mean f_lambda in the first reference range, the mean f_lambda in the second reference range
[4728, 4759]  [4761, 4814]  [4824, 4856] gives 3.76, 3.62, 3.47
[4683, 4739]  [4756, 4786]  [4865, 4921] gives 1.71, 3.59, 3.56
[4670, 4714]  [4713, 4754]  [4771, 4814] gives -1.76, 3.53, 3.27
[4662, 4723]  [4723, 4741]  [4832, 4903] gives 0.64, 3.51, 3.62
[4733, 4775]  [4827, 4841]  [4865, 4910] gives 0.26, 3.52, 3.66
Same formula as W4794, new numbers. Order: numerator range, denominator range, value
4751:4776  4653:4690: 1.06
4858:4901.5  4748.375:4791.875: 1.05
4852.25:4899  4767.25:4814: 1.12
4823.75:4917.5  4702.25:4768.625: 0.98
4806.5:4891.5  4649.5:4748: 1.00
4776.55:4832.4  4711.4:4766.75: 0.90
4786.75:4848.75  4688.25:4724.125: 0.90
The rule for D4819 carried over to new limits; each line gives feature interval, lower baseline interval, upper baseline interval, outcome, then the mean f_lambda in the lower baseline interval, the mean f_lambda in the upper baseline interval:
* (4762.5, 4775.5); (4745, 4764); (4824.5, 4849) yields 0.14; 3.75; 3.49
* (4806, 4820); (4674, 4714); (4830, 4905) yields 0.15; 3.54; 3.61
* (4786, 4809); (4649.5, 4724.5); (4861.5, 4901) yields 0.05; 3.52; 3.7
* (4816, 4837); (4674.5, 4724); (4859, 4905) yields 0.08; 3.57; 3.61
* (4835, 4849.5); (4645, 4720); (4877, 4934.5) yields -0.07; 3.54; 3.45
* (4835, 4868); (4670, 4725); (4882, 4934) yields -0.05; 3.56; 3.45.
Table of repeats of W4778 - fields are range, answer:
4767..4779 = 3.2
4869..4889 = 3.73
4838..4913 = 3.64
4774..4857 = 3.36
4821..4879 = 3.58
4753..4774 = 3.53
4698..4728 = 3.74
